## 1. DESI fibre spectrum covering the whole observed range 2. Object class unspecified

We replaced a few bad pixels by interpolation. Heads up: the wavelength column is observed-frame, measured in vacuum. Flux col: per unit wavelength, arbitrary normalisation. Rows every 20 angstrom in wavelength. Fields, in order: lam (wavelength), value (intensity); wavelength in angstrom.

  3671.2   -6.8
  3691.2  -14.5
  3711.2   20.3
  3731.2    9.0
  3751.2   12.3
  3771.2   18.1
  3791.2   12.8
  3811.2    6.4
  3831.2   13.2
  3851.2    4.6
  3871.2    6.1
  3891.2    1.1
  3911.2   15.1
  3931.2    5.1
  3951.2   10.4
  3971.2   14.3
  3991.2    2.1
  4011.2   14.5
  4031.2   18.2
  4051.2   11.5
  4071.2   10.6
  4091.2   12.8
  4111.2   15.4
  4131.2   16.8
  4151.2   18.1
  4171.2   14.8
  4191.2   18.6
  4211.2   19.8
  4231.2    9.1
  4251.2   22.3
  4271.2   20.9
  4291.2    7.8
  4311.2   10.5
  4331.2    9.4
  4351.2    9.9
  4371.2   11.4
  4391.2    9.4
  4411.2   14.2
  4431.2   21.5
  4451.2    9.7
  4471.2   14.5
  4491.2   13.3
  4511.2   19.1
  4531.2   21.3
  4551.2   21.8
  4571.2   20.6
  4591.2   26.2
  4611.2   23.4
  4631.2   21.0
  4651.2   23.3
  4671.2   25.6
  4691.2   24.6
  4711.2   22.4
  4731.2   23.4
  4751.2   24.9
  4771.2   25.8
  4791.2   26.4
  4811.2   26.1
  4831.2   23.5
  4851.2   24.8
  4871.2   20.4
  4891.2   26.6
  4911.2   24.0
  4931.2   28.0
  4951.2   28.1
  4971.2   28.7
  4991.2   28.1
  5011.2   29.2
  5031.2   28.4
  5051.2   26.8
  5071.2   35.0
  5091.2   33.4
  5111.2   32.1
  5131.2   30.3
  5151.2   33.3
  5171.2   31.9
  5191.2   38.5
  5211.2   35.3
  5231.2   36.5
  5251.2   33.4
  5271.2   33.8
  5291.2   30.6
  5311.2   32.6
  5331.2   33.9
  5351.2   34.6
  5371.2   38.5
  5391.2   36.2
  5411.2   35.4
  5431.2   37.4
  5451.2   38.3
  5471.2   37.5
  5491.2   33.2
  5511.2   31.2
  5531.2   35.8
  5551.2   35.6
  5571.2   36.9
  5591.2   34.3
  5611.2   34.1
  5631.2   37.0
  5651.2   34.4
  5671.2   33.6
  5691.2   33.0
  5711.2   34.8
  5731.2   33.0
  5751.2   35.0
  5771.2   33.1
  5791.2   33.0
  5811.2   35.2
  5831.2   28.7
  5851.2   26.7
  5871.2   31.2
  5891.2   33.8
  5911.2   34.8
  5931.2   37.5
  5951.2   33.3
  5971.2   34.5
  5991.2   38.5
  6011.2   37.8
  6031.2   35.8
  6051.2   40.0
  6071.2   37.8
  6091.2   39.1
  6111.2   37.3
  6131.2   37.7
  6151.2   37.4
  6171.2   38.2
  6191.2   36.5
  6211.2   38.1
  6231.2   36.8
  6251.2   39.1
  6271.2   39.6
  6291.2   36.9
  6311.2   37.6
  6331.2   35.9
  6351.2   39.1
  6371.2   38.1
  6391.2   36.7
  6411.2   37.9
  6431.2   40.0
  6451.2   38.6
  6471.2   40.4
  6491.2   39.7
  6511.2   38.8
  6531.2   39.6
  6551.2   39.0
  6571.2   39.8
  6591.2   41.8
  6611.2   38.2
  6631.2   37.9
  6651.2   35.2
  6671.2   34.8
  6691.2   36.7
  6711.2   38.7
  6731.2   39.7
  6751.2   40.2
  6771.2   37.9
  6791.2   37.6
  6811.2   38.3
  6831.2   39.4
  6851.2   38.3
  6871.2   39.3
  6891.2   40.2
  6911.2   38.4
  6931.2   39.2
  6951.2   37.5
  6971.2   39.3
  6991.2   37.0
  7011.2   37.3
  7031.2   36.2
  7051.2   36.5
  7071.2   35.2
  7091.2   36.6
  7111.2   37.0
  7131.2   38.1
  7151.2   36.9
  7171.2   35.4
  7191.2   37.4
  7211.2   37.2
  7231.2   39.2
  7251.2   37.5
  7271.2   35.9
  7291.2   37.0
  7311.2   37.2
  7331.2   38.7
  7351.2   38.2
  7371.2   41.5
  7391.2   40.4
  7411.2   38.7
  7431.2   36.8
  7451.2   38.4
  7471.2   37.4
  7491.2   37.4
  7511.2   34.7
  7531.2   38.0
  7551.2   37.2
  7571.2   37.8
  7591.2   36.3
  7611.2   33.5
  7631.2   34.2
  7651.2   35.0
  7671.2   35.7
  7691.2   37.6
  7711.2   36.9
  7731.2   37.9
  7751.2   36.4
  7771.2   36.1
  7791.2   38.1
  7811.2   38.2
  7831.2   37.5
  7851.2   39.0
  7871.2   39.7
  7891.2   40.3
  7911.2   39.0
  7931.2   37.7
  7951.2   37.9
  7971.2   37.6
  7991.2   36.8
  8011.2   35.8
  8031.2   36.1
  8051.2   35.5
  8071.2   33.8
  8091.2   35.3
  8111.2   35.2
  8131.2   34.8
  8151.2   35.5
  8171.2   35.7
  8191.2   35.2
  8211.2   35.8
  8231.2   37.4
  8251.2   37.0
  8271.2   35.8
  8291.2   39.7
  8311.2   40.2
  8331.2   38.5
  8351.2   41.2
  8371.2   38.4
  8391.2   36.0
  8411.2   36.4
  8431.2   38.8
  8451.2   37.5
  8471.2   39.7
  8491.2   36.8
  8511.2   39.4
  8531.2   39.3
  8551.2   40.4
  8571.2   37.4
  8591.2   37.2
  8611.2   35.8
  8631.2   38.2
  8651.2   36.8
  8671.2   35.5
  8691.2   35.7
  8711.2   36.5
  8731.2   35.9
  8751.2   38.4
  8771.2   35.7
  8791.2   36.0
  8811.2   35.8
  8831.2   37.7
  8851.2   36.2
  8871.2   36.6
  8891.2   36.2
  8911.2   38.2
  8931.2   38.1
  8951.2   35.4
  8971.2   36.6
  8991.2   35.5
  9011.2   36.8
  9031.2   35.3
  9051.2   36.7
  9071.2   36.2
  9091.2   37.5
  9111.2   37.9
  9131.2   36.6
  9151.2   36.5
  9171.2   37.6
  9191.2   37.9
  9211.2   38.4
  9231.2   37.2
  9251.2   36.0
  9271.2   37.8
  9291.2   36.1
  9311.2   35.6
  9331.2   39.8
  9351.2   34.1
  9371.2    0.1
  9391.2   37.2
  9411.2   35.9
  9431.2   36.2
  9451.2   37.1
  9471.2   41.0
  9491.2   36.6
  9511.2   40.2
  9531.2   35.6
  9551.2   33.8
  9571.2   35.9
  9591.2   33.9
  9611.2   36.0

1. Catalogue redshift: 0.131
